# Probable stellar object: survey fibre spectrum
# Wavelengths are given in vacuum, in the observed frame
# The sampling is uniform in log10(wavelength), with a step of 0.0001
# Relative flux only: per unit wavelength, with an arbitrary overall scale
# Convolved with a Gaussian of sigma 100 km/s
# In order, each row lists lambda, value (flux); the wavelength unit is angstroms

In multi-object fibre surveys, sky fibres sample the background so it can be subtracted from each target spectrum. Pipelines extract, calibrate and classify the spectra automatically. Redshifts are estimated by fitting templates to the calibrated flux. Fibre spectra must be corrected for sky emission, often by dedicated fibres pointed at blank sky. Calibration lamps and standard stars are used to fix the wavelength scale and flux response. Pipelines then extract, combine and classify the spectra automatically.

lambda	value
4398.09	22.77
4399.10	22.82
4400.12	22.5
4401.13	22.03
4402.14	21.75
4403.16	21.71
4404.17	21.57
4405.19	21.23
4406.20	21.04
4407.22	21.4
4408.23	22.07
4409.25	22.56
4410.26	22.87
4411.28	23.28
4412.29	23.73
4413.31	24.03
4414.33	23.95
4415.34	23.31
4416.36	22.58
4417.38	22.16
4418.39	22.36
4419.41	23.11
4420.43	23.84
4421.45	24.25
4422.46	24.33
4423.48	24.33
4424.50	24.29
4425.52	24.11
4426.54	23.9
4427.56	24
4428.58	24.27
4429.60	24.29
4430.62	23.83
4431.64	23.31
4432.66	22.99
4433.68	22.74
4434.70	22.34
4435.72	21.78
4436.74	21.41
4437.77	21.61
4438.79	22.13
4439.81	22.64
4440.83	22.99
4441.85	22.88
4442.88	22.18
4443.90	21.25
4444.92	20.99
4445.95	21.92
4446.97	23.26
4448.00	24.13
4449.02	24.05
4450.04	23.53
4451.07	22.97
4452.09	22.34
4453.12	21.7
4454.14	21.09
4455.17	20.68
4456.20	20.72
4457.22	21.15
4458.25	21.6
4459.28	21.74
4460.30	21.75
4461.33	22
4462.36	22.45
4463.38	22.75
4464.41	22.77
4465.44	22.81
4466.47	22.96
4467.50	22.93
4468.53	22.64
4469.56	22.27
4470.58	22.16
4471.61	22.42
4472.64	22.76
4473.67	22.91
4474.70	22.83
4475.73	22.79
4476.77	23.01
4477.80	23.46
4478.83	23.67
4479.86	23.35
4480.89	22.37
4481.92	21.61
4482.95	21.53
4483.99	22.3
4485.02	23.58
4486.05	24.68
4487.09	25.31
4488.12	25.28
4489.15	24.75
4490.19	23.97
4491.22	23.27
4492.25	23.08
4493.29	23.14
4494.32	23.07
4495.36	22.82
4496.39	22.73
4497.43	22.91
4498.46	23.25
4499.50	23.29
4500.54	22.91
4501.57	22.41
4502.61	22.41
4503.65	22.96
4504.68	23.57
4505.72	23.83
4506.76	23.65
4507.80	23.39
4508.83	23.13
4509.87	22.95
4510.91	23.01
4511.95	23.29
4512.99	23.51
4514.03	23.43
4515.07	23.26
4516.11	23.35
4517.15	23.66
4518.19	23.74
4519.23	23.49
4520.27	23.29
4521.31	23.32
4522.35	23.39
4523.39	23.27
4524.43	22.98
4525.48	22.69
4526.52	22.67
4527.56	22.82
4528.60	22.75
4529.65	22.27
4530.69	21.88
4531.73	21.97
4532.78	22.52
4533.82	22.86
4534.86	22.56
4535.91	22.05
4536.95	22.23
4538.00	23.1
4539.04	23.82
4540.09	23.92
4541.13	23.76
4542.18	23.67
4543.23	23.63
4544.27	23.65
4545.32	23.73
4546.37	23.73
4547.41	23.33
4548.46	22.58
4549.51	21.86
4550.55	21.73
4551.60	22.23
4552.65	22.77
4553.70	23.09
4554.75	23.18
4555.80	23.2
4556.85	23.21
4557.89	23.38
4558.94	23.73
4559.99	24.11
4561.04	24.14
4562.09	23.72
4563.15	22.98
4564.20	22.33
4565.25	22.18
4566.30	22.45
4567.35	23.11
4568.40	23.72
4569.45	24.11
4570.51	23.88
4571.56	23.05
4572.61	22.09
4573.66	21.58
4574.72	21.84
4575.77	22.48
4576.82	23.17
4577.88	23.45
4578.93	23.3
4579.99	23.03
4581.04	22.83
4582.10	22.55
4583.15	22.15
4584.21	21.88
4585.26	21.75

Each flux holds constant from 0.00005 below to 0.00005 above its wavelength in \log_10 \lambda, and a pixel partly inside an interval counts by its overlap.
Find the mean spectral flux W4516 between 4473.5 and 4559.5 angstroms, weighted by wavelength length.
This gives 23.1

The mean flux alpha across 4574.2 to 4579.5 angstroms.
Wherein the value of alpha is 22.9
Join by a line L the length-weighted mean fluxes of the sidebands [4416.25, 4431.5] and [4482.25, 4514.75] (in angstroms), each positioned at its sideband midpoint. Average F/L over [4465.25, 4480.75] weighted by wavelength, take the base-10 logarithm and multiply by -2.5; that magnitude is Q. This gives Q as 0.03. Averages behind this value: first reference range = 23.7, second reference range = 23.3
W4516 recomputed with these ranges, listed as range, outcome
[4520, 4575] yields 23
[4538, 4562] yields 23.3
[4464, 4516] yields 23.1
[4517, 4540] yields 22.9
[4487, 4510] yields 23.4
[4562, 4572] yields 23.1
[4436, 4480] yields 22.4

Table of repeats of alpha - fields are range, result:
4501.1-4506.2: 23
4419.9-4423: 24.2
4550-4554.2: 22.5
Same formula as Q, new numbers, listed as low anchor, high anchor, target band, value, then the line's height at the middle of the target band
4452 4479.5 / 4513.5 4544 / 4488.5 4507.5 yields -0.03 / 22.7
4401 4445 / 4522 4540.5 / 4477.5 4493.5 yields -0.03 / 22.8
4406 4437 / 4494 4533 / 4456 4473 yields 0.04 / 23.1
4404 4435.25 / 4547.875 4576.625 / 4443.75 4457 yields 0.04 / 23.1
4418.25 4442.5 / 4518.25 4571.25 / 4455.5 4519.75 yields 0.01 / 23.2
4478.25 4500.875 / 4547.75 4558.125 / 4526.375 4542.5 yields 0.00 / 22.9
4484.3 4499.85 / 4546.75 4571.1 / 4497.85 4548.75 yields 0.01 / 23.4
